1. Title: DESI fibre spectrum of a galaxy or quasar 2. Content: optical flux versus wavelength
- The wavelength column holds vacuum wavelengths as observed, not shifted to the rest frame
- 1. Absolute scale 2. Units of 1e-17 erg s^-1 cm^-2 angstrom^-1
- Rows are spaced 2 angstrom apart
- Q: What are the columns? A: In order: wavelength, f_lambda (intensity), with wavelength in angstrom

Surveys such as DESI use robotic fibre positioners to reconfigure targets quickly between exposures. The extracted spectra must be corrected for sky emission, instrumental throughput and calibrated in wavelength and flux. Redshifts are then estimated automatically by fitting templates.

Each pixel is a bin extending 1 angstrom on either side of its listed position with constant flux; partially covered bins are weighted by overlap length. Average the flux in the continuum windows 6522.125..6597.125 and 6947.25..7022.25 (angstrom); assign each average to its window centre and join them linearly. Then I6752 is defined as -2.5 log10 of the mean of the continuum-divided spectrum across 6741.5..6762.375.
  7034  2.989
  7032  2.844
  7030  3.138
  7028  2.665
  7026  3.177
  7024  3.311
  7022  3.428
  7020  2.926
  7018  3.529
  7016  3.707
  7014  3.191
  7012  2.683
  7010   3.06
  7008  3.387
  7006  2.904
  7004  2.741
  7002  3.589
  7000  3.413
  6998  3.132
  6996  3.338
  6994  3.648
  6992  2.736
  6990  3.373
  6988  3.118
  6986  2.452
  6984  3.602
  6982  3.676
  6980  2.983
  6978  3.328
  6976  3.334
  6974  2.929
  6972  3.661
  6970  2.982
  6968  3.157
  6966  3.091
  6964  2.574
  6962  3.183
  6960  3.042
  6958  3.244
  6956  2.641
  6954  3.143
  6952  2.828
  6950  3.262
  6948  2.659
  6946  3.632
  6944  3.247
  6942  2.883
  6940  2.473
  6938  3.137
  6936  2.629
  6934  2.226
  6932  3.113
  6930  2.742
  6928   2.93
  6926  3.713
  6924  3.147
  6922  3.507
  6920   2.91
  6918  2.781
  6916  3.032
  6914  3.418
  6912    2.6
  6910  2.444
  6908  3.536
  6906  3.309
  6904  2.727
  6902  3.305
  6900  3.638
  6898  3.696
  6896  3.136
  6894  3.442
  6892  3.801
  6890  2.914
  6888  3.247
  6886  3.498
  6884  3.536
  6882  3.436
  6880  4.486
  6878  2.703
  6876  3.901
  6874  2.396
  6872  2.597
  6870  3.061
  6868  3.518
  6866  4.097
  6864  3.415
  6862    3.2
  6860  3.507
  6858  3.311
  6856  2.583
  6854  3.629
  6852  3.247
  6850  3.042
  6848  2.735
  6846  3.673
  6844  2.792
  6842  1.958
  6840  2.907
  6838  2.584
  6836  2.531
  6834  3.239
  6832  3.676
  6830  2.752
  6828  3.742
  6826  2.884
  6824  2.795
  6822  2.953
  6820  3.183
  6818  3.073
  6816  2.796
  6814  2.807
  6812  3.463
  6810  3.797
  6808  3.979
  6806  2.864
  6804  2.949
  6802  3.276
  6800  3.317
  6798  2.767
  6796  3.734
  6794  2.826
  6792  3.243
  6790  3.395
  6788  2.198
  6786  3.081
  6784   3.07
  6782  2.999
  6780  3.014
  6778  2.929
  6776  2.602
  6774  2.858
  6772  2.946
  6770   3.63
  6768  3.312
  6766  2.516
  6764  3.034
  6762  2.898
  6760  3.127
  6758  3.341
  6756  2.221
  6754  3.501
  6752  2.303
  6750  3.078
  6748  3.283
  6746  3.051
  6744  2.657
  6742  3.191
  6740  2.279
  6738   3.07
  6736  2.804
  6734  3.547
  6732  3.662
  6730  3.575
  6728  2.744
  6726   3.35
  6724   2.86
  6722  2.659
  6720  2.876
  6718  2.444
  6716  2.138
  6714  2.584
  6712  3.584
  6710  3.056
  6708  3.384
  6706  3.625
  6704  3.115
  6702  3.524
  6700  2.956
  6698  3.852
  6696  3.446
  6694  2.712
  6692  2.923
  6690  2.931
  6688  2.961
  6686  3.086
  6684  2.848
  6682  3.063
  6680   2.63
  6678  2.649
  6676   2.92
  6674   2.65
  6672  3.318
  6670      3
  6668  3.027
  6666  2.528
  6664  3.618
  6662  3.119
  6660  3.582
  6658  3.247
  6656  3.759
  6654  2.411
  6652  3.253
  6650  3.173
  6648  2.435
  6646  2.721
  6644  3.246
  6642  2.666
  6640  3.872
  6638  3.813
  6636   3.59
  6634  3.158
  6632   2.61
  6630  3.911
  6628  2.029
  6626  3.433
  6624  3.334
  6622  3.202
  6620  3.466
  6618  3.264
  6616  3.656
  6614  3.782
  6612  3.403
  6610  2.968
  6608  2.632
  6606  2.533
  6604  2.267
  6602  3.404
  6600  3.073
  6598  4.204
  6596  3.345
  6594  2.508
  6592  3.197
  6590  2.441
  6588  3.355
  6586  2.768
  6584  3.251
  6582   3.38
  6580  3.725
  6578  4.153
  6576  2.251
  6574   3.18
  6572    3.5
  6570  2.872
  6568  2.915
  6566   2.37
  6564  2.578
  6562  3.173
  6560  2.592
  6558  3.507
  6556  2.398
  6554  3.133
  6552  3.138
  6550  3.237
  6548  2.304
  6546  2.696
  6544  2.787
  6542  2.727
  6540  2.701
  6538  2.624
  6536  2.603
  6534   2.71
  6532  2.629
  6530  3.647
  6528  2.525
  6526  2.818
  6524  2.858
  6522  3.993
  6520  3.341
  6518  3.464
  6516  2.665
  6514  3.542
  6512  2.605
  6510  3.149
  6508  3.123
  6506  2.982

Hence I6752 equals 0.03 mag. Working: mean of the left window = 2.95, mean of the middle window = 2.97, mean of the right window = 3.15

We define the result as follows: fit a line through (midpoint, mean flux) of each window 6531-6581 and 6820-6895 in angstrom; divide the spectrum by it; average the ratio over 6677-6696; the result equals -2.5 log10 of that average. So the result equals 0.05 mag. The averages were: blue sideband 2.9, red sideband 3.18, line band 2.9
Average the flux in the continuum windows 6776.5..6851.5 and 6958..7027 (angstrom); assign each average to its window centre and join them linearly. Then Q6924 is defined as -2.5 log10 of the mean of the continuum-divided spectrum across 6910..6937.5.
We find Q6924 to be 0.06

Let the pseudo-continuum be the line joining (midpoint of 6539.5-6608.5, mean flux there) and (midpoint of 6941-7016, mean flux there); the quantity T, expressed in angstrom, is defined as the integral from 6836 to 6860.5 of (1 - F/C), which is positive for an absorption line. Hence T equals 1.0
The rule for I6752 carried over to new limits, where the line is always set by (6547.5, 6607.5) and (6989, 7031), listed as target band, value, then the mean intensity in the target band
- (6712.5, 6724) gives 0.179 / 2.61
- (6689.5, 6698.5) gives -0.026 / 3.15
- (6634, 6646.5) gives -0.094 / 3.33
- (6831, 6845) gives 0.115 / 2.81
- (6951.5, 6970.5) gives 0.064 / 2.99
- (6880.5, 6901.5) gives -0.101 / 3.46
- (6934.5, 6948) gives 0.079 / 2.95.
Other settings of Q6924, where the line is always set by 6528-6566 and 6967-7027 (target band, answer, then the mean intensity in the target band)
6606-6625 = -0.13 mag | 3.26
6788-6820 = -0.05 mag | 3.19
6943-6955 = 0.02 mag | 3.13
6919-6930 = -0.01 mag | 3.2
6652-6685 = -0.04 mag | 3.03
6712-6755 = 0.01 mag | 2.95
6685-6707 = -0.08 mag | 3.19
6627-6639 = -0.10 mag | 3.19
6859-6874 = -0.06 mag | 3.28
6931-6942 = 0.16 mag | 2.73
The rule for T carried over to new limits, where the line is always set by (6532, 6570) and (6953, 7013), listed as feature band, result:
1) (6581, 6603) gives -2.8 angstrom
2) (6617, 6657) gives -4.4 angstrom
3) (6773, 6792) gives 0.3 angstrom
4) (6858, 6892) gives -3.4 angstrom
